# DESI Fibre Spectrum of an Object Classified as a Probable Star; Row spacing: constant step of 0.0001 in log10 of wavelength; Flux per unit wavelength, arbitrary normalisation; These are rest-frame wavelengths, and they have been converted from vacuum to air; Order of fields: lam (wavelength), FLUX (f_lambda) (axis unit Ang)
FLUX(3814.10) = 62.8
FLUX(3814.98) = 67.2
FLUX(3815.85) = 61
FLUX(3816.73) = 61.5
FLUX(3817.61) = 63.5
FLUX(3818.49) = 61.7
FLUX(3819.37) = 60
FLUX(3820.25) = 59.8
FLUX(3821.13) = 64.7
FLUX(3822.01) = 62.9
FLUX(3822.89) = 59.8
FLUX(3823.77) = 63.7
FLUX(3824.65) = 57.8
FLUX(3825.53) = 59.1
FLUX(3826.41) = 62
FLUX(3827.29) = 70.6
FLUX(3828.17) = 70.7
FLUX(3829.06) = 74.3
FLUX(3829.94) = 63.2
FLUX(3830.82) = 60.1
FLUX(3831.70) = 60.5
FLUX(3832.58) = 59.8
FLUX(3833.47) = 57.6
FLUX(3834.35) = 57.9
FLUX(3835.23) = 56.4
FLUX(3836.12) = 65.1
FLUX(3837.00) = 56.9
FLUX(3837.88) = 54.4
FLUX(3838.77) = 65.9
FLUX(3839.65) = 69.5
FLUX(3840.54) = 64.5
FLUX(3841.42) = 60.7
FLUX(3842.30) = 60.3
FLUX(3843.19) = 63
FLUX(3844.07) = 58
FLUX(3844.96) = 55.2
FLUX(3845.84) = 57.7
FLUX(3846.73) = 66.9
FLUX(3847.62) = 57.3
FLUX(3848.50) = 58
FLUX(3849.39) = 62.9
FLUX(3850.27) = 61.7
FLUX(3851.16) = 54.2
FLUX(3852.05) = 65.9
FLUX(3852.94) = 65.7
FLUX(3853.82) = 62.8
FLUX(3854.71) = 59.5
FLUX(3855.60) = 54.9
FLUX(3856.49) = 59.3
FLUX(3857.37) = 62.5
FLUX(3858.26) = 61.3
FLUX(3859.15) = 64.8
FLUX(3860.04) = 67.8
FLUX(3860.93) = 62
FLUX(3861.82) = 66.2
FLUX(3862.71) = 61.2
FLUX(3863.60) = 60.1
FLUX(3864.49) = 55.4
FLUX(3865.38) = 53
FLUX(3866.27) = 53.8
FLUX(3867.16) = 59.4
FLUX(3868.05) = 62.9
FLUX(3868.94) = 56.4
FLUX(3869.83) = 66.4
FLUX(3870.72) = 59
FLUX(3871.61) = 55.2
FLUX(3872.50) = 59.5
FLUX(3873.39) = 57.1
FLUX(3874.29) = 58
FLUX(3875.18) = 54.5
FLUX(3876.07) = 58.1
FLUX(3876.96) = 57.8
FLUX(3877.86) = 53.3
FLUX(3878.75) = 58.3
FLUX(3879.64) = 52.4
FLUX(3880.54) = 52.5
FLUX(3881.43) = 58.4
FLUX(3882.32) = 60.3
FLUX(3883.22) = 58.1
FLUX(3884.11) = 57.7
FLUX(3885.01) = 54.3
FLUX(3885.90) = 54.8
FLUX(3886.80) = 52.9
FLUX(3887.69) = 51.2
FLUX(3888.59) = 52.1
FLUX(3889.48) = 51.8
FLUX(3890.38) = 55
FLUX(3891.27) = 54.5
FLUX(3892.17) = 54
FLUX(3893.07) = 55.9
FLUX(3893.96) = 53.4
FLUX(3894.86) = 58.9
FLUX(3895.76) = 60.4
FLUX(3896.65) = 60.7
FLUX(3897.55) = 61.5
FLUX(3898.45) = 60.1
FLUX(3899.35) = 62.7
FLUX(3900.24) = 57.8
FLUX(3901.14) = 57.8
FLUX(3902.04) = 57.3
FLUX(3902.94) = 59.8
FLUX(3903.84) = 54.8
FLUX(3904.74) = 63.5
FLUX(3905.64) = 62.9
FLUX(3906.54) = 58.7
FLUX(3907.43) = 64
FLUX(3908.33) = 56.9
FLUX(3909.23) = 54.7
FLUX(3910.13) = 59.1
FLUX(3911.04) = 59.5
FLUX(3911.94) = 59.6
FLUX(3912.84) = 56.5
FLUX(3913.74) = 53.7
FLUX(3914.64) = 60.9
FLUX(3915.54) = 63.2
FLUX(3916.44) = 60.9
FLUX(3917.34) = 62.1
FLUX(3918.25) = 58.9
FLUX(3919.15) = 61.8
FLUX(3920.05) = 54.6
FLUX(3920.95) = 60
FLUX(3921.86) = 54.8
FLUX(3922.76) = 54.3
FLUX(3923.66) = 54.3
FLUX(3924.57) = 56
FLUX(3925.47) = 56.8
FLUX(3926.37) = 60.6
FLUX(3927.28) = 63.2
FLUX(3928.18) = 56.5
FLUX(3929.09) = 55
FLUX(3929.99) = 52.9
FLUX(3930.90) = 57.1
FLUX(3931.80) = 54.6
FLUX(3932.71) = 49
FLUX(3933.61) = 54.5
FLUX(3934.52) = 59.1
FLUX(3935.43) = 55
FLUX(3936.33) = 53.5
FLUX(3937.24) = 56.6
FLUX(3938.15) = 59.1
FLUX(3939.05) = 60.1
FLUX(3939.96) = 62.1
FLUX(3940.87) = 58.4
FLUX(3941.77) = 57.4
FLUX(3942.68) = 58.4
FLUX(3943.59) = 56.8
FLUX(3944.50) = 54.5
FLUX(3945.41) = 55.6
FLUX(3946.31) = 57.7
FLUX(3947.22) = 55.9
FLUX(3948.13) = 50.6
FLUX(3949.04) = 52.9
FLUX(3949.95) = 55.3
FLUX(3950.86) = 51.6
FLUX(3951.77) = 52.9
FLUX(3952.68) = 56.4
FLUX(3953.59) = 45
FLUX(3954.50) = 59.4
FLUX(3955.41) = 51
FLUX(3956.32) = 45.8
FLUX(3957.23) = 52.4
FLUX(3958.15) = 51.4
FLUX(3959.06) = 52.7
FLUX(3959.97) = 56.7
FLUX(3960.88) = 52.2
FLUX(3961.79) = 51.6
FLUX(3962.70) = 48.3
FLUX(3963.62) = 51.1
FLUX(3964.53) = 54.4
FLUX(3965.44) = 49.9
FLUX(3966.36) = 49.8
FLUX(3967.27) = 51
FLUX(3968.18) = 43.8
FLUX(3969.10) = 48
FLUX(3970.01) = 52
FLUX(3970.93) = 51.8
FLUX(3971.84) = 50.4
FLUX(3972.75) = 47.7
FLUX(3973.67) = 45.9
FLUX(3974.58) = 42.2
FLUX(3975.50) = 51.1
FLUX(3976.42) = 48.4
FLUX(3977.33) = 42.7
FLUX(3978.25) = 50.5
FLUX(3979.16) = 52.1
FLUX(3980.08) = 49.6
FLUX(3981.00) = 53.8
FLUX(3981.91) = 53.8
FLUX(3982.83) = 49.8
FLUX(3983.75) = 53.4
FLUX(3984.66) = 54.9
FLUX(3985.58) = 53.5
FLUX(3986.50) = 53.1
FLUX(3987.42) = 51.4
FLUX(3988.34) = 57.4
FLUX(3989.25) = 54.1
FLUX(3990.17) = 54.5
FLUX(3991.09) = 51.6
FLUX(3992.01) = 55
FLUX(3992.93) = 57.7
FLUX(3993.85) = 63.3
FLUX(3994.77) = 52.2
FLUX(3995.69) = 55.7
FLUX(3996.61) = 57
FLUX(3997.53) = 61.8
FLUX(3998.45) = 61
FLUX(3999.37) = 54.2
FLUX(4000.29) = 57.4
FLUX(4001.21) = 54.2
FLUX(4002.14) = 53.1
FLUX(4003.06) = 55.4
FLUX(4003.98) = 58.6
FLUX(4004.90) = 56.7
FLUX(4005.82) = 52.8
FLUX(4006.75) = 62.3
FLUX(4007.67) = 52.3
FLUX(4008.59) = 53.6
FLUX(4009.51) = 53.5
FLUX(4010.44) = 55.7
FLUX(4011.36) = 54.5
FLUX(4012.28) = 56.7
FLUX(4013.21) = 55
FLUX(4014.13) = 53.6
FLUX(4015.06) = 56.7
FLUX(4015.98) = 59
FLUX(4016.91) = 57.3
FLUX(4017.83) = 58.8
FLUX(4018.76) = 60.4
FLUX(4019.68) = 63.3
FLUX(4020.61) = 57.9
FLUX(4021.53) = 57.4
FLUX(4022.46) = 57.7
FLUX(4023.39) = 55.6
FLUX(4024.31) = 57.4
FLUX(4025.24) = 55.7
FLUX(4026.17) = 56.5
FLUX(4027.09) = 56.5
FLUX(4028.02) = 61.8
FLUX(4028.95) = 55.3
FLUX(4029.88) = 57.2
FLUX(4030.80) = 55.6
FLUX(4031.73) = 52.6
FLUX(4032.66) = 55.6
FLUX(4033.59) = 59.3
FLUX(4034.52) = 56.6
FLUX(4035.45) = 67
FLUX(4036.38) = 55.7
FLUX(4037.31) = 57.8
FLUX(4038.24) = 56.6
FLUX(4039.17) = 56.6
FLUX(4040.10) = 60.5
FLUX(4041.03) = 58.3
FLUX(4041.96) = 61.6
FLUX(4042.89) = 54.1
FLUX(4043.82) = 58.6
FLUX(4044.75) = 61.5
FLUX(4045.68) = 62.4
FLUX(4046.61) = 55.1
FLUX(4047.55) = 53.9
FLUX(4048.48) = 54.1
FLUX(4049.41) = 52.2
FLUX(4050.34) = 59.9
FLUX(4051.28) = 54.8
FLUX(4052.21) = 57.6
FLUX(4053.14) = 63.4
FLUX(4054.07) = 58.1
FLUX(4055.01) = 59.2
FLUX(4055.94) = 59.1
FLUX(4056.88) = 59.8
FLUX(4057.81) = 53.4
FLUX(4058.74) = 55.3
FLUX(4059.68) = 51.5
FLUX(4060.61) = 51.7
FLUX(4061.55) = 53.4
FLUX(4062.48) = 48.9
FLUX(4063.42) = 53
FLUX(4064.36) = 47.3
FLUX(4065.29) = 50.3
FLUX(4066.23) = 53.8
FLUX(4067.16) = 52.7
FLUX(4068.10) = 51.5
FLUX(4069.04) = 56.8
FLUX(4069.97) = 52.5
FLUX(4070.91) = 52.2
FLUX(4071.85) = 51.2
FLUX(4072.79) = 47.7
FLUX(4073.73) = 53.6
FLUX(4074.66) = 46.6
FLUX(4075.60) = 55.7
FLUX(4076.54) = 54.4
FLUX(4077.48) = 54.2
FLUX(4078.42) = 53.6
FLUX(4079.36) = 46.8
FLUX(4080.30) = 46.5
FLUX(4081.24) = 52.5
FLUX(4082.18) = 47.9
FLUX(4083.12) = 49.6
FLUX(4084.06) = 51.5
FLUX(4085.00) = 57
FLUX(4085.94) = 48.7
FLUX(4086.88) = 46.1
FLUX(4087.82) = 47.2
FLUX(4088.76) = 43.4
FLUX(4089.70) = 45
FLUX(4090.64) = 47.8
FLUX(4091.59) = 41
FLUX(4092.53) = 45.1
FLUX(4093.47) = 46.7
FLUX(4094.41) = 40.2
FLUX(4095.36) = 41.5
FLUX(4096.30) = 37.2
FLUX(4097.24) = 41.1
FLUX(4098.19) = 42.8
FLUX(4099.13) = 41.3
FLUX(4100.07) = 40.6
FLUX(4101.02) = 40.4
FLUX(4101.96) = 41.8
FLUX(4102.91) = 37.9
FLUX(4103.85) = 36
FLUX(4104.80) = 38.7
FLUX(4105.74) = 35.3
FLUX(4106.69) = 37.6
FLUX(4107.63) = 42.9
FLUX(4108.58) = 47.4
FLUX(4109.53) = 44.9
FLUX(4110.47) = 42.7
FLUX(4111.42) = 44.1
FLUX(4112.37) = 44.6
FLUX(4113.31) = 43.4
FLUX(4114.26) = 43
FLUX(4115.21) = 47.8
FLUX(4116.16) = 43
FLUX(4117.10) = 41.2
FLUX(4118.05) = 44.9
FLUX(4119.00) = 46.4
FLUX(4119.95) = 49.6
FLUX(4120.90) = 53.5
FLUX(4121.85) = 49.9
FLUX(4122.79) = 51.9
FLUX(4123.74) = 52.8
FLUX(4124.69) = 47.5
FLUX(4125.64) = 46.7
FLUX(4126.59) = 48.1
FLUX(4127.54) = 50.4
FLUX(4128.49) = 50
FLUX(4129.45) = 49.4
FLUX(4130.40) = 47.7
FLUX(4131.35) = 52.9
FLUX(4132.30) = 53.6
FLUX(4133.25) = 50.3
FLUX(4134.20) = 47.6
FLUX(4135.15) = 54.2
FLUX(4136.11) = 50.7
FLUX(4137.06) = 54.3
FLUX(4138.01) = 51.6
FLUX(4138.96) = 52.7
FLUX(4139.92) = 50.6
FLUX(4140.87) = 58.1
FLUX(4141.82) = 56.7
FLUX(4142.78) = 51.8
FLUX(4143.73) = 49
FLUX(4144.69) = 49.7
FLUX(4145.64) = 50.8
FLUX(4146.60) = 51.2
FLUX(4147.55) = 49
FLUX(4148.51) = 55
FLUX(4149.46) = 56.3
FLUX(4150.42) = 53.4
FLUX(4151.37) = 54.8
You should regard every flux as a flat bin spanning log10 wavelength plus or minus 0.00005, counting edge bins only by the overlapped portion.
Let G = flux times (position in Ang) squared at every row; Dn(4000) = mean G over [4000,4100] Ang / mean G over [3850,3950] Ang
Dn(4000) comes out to 1.00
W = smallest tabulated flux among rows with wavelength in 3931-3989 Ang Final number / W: 42.2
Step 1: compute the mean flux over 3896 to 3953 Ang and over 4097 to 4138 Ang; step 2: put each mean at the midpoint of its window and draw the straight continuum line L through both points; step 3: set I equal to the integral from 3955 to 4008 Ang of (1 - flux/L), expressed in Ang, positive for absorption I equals 1.3 Ang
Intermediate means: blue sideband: 57.5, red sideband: 45.9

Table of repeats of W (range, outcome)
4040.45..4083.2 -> 46.5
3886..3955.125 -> 45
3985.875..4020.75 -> 51.4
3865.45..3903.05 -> 51.2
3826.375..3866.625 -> 53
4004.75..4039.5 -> 52.3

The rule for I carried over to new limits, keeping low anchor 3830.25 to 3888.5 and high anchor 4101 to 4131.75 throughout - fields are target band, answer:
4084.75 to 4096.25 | 0.4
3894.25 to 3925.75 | -1.3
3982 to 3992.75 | -0.3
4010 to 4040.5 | -4.3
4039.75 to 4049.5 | -1.7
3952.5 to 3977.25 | 1.5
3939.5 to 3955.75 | -0.2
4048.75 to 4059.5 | -1.9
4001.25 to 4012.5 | -0.9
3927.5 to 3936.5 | 0.0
